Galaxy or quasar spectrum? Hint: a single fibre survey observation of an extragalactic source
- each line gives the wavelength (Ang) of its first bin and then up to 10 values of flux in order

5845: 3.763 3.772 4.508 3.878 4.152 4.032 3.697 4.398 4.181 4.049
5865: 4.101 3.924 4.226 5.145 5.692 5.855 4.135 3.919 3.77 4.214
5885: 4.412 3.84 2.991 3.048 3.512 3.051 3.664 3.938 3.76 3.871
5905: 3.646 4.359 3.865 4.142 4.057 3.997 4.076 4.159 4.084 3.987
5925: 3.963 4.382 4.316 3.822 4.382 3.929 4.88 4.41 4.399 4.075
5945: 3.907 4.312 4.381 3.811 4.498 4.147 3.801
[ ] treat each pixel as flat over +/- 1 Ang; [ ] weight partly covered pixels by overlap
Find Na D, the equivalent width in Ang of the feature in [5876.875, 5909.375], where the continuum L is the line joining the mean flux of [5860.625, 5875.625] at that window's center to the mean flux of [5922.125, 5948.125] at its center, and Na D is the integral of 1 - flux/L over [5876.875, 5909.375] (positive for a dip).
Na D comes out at 5.3 Ang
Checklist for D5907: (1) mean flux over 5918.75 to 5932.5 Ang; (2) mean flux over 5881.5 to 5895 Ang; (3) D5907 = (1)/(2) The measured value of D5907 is 1.13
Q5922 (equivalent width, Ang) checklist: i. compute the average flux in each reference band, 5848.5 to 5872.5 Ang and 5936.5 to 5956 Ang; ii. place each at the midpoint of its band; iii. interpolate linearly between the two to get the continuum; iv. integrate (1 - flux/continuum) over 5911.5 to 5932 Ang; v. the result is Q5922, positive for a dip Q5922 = 0.8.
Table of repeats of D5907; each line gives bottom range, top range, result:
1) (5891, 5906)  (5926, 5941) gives 1.20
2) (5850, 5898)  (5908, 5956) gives 1.02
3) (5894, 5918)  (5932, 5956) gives 1.10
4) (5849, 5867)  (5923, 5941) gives 1.04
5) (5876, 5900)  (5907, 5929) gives 1.10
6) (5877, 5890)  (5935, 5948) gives 1.11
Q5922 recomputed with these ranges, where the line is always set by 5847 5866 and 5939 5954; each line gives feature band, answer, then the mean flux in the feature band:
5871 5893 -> -0.4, 4.2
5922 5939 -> -0.1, 4.22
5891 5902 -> 1.6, 3.54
